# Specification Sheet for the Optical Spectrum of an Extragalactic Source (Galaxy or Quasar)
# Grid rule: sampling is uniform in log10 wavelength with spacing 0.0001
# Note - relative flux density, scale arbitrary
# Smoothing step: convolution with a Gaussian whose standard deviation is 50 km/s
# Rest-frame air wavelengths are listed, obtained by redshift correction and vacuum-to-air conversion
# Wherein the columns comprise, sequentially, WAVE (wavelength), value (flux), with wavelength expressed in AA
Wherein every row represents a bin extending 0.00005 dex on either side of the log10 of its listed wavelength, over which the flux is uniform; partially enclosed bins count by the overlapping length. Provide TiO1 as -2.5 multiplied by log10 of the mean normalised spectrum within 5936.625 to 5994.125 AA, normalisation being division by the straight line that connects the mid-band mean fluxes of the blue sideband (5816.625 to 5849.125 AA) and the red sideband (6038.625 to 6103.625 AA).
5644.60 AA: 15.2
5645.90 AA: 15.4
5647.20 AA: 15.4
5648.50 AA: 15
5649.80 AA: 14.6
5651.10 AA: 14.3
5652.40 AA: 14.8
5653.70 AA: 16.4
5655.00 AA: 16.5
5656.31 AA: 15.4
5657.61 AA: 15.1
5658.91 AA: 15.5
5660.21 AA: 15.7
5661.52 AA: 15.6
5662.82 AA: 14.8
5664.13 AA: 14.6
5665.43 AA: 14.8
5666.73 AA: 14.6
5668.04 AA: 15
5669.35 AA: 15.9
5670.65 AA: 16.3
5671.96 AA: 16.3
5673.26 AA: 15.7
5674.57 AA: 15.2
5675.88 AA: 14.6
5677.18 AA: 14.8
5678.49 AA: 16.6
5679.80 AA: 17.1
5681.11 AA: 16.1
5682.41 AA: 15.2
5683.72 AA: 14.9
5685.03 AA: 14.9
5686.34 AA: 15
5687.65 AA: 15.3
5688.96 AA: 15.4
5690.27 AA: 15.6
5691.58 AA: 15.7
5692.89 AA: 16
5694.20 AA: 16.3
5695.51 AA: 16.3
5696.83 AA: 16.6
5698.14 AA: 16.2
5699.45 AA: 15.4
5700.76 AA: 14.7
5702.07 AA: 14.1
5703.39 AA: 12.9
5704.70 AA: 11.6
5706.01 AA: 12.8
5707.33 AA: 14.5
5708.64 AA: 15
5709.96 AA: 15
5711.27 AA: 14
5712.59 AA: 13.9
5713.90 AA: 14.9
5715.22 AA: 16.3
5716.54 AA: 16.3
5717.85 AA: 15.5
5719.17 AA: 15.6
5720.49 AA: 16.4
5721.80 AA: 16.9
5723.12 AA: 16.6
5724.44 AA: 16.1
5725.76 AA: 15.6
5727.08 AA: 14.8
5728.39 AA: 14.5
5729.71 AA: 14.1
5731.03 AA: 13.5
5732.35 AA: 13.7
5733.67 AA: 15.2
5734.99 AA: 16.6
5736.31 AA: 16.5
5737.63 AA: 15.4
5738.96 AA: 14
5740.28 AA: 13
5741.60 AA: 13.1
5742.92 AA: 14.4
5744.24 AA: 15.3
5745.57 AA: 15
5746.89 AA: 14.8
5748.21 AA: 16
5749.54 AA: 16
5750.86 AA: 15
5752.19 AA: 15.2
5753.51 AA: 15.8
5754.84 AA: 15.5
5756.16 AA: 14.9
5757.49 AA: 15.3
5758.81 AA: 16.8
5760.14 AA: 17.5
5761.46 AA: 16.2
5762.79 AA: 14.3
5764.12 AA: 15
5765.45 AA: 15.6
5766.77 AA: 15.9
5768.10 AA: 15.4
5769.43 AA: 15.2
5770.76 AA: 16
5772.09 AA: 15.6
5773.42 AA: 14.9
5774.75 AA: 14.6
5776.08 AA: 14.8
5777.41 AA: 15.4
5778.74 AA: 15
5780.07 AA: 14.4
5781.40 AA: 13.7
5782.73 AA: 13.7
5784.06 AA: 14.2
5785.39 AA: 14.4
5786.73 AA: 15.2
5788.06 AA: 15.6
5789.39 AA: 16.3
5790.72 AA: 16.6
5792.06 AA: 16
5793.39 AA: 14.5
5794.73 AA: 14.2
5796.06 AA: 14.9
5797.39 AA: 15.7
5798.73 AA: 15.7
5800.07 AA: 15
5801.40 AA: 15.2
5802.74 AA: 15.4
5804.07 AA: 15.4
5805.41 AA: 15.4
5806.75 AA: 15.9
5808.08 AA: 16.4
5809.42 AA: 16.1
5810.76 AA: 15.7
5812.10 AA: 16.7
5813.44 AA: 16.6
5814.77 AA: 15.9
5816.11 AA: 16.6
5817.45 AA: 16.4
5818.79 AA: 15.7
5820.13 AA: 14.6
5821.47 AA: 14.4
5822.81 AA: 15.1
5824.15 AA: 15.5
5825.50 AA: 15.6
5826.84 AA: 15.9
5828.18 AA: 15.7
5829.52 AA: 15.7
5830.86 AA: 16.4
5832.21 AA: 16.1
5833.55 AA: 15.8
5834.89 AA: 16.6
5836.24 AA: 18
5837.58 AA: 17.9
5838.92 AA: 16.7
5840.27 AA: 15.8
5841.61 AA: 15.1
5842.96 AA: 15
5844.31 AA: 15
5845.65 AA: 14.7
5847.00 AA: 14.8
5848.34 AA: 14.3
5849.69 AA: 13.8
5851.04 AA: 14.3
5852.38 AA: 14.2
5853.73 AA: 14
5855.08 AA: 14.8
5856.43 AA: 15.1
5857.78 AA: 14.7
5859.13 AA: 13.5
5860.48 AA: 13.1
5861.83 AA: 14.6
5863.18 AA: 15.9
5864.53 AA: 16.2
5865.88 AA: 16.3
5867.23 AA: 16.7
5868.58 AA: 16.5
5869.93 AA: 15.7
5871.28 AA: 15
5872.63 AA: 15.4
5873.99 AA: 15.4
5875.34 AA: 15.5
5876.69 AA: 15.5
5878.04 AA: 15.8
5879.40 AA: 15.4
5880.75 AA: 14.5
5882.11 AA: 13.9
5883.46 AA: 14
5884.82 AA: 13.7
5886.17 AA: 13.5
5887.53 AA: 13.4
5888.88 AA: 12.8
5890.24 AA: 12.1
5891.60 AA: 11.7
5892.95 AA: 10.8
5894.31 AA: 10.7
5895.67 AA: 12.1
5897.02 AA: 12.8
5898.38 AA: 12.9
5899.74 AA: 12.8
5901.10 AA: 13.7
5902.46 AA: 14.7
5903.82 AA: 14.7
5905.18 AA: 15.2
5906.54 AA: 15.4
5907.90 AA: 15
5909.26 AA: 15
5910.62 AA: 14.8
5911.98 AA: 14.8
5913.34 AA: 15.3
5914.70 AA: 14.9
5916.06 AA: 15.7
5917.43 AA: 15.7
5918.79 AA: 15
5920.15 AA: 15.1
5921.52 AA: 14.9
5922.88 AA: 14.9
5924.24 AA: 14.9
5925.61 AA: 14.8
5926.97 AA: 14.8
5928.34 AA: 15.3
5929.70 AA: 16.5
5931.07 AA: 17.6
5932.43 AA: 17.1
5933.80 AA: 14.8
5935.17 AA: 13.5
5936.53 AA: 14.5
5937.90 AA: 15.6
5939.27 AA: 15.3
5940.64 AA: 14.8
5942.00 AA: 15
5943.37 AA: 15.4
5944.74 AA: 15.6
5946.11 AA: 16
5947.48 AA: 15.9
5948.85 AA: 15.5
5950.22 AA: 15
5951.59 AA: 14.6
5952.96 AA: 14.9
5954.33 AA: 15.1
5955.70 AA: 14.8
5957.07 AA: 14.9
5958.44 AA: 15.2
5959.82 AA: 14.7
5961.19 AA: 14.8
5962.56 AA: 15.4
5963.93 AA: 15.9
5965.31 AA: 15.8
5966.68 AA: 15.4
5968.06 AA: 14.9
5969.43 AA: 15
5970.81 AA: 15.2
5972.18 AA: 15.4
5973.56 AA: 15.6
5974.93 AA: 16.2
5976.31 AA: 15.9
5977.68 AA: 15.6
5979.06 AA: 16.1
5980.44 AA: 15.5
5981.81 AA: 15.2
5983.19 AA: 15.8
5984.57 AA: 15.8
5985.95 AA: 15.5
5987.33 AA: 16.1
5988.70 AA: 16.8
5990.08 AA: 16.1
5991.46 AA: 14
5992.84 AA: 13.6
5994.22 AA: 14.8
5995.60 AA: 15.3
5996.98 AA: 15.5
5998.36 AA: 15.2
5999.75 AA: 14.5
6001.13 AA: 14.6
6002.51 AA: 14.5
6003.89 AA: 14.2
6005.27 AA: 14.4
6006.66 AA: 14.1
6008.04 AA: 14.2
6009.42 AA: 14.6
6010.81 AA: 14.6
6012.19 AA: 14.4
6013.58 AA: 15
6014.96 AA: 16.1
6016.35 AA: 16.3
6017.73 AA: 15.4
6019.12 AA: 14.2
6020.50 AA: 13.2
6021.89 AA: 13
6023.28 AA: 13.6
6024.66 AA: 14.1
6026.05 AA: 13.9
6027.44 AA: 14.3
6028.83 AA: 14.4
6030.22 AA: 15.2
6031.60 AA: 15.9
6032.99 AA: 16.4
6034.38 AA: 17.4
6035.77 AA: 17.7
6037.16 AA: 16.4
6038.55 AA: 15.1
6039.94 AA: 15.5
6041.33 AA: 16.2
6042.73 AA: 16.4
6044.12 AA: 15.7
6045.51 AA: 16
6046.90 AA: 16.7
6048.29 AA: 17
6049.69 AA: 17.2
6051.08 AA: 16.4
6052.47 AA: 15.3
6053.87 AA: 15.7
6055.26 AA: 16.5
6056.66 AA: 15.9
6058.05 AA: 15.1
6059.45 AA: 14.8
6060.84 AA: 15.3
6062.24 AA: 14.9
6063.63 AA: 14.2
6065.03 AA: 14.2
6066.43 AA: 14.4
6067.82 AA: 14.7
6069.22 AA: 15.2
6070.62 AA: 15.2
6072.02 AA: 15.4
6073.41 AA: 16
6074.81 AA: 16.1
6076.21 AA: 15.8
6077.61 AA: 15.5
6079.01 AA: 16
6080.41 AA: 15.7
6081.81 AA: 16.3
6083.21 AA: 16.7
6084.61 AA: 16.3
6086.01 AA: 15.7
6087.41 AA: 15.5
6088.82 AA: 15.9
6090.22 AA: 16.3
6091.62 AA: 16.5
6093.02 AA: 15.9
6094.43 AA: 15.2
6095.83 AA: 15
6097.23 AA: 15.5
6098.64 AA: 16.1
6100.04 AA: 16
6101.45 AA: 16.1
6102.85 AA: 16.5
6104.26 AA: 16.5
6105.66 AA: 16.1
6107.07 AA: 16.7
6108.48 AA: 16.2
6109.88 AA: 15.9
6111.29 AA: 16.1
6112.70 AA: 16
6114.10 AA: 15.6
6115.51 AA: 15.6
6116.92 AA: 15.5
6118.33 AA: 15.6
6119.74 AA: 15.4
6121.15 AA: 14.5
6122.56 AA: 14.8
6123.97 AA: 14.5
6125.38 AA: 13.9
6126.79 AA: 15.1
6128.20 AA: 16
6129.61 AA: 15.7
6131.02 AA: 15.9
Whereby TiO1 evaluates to 0.03 mag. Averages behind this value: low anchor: 15.7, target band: 15.3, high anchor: 15.7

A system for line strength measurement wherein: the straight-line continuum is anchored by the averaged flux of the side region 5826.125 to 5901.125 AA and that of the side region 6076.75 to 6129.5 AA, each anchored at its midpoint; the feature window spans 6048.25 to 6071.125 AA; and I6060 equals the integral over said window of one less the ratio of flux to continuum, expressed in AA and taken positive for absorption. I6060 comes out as 0.3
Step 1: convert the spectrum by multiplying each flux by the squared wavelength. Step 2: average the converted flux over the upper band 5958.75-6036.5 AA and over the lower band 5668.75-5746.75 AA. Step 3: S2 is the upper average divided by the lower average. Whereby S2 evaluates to 1.10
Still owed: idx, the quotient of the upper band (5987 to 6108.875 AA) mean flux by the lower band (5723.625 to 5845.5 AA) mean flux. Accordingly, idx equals 1.0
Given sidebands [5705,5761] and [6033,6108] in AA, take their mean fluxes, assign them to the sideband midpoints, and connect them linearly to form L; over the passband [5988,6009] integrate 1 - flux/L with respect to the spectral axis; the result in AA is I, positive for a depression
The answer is 1.2 AA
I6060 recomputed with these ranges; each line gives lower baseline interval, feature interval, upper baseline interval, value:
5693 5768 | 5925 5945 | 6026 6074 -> 0.12 AA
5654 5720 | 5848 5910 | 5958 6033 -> 3.40 AA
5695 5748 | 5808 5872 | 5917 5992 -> -1.51 AA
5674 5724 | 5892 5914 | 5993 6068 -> 2.10 AA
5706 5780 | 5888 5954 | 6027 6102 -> 3.89 AA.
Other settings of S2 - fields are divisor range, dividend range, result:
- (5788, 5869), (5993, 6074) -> 1.05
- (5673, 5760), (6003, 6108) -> 1.14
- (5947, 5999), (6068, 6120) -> 1.08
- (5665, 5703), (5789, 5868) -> 1.05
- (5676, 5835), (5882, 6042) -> 1.04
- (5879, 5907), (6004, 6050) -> 1.20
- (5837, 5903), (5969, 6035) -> 1.09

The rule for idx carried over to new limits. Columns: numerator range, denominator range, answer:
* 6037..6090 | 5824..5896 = 1.06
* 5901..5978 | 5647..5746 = 1.00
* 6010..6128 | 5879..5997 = 1.05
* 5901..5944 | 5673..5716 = 1.00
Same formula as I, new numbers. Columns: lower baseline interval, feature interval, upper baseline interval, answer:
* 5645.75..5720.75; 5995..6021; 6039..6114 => 1.6 AA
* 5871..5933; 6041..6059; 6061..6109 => -0.8 AA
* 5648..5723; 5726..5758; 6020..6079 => 0.8 AA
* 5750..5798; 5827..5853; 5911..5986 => -0.5 AA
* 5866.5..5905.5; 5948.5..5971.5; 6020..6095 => -0.7 AA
